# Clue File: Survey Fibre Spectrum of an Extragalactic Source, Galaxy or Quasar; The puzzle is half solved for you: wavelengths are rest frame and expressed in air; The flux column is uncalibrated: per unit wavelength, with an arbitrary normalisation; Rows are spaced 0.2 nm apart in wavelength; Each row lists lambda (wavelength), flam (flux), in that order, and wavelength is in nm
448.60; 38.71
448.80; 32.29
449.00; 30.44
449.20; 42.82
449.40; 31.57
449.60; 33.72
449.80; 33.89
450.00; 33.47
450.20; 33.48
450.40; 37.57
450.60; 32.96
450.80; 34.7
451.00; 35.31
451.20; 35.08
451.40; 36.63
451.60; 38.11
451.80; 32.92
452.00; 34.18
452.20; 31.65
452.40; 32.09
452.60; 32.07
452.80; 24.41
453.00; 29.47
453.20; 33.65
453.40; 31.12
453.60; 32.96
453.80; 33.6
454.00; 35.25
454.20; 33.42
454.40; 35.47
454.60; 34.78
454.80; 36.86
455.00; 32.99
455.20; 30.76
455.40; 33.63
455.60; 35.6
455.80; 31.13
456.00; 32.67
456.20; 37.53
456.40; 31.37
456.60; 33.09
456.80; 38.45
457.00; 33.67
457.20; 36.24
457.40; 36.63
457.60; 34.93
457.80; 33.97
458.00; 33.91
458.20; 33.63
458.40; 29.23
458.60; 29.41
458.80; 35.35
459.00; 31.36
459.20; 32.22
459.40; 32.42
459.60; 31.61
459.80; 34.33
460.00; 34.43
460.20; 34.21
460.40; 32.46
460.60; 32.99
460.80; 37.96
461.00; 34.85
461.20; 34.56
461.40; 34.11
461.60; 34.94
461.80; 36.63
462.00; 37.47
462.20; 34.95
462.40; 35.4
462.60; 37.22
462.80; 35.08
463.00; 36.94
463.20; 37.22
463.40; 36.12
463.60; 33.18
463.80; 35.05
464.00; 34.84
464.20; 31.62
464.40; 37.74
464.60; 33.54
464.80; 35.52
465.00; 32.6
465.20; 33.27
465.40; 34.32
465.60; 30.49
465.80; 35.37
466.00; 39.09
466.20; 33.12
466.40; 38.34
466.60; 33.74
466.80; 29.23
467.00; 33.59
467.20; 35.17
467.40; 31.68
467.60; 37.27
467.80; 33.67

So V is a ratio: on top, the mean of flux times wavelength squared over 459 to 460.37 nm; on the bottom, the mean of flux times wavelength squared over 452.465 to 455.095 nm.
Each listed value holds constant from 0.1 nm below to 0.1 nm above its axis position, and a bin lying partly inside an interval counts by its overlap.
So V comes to 1.03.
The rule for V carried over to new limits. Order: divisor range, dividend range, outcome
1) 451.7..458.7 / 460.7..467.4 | 1.09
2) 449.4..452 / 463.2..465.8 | 1.05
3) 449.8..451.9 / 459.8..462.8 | 1.05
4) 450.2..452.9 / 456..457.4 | 1.06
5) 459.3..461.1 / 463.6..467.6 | 1.03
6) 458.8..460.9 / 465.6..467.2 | 1.06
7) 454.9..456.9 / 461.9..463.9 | 1.10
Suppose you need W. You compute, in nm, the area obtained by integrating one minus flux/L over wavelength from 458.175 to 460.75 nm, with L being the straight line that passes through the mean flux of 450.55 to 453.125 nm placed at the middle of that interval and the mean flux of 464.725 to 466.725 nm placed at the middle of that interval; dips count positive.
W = 0.091 nm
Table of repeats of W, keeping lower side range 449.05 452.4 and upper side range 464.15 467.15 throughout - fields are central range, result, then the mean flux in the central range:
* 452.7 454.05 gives 0.13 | 31.4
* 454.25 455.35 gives 0.01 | 34.1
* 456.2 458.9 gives 0.04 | 34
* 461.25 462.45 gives -0.04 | 35.5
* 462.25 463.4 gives -0.07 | 36.3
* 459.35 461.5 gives 0.02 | 34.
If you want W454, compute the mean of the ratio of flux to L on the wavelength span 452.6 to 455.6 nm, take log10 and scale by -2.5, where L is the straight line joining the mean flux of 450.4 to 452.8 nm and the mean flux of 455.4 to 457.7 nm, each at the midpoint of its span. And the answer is 0.05 mag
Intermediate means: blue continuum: 33.9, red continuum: 34.6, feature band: 32.8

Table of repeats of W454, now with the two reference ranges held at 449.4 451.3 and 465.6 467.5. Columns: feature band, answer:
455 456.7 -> 0.034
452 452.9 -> 0.127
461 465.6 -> -0.025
